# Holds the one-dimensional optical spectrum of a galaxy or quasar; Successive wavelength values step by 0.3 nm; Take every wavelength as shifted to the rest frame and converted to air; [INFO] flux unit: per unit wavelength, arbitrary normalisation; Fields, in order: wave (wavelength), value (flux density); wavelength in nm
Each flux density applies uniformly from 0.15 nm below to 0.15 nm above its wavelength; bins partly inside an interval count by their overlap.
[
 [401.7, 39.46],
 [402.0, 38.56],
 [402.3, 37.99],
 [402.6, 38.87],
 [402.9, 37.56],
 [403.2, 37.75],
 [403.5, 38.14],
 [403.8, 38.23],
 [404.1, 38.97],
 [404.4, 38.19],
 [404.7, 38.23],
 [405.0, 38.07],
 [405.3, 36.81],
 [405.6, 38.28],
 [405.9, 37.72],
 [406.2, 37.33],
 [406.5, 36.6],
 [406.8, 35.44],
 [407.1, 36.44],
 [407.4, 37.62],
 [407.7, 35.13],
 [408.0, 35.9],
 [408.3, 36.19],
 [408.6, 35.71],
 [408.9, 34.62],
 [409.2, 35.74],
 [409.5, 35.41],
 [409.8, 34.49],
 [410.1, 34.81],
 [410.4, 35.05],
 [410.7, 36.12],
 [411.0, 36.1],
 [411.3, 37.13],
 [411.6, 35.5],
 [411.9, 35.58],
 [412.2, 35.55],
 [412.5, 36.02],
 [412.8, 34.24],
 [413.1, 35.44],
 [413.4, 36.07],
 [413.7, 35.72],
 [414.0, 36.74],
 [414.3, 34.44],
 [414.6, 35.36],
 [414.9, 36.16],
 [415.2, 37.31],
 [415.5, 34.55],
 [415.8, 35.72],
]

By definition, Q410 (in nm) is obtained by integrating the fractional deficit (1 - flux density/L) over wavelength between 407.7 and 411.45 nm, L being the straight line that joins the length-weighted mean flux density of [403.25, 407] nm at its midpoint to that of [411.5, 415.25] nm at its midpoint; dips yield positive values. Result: 0.101 nm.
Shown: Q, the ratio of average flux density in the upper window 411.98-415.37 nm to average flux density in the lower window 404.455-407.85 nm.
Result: 1.0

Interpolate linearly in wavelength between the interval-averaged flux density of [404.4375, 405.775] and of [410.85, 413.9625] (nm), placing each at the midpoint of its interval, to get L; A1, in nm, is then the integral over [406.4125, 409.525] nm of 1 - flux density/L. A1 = 0.10 nm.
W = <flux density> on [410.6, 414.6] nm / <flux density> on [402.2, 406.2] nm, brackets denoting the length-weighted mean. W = 0.9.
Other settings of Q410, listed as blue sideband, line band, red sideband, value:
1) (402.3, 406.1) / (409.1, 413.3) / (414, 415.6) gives 0.11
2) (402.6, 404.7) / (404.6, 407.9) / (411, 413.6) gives 0.04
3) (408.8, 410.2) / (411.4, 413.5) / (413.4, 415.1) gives 0.00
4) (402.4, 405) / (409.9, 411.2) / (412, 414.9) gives 0.03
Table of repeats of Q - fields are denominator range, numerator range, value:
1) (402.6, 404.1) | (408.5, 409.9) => 0.92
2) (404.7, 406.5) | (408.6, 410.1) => 0.93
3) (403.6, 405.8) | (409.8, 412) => 0.94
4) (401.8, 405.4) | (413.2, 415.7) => 0.94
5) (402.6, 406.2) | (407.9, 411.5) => 0.94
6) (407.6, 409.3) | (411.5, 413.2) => 1.00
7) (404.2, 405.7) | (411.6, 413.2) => 0.93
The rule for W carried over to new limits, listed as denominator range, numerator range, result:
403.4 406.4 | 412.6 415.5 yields 0.94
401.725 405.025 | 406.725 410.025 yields 0.93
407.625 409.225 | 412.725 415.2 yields 1.00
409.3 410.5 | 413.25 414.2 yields 1.03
